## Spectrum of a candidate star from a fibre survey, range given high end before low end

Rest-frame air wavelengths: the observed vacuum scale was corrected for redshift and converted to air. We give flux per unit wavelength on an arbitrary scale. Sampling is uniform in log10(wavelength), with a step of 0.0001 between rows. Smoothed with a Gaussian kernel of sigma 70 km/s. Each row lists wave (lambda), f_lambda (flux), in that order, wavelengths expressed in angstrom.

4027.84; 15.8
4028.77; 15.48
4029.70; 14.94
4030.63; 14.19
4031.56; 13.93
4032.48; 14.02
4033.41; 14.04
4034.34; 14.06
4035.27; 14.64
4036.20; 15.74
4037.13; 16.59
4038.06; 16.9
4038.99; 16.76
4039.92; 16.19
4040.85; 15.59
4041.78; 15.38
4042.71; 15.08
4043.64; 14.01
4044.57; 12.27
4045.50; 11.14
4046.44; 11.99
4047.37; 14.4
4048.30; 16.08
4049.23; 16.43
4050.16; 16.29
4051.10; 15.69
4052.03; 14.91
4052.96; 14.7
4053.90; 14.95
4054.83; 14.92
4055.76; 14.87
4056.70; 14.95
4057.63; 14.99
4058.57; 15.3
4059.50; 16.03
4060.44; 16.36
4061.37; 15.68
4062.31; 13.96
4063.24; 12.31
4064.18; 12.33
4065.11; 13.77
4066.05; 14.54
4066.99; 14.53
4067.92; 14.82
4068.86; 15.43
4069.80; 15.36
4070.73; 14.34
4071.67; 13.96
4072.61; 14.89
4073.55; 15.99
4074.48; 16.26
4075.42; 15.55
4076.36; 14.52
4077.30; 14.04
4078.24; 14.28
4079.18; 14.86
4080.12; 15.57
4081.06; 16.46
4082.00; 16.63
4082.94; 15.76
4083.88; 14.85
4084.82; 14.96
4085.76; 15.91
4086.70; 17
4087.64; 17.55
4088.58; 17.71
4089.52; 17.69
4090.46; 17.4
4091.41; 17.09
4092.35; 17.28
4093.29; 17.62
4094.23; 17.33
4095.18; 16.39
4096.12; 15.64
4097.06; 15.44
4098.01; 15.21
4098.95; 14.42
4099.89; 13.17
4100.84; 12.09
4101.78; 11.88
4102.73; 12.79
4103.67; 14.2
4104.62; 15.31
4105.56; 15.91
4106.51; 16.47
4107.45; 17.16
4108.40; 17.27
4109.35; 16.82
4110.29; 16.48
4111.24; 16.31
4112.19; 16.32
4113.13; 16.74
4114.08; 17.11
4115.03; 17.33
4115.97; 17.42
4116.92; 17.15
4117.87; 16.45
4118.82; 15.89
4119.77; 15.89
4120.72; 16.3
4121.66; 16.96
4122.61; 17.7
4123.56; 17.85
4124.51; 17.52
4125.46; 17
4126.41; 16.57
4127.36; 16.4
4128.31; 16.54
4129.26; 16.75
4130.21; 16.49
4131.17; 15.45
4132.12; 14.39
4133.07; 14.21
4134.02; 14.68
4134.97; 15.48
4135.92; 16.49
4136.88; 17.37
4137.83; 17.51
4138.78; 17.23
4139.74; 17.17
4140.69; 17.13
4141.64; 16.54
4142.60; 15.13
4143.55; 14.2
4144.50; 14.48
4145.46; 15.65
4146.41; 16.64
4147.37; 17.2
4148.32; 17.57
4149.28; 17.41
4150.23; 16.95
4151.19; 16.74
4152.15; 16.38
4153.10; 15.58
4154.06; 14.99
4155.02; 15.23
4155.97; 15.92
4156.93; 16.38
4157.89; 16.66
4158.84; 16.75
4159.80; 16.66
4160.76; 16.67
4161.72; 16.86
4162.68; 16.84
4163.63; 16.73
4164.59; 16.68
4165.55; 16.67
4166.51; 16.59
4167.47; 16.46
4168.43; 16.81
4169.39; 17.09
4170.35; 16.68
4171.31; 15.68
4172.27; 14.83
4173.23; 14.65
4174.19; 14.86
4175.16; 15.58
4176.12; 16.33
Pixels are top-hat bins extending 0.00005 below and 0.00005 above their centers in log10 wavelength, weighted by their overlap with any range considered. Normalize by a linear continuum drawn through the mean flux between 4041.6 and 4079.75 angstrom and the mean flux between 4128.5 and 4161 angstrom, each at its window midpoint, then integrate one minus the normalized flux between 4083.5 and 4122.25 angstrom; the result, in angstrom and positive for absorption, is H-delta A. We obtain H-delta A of -1.6 angstrom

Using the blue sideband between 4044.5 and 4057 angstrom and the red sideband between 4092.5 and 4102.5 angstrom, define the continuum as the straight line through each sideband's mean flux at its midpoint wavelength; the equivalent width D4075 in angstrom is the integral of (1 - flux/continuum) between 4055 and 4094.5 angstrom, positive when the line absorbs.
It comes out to -1.9 angstrom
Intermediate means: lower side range 14.6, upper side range 14.9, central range 15.5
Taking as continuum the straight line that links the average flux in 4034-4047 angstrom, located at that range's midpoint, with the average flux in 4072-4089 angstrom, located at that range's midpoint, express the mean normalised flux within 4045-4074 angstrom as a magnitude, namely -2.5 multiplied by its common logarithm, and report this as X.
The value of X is 0.04 mag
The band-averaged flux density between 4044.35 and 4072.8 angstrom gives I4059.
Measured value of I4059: 14.6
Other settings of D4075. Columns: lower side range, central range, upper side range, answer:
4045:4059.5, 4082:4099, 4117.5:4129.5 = -0.6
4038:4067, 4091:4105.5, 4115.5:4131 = 0.9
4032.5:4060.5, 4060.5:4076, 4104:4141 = 0.8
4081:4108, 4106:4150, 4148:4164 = -0.9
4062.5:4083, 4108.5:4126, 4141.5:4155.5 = -1.5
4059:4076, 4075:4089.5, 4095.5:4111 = -0.9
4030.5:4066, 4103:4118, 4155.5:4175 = -0.9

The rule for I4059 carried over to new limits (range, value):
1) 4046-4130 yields 15.7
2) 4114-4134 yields 16.5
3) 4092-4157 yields 16.1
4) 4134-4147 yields 16.2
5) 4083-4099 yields 16.5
